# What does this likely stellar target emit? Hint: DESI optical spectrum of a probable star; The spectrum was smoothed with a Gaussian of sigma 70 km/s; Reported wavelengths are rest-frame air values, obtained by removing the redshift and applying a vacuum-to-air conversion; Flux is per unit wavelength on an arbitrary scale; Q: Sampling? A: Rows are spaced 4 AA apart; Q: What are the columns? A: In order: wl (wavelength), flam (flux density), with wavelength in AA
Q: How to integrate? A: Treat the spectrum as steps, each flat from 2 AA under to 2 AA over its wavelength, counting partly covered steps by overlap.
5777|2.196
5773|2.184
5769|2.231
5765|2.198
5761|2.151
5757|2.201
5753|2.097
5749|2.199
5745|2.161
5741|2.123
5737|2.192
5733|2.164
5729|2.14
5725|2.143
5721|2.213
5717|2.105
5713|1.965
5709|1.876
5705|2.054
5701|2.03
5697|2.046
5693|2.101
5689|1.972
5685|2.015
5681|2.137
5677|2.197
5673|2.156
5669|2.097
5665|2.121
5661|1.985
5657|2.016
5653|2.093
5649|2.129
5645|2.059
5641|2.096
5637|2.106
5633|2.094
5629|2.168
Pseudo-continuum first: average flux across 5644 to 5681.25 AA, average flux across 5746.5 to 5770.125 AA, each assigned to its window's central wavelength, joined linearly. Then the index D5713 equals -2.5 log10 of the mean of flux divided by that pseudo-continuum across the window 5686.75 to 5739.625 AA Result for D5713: 0.03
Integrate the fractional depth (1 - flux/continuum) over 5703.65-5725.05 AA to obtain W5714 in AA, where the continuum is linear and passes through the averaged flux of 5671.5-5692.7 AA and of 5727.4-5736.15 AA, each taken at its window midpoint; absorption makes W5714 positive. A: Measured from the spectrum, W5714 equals 0.8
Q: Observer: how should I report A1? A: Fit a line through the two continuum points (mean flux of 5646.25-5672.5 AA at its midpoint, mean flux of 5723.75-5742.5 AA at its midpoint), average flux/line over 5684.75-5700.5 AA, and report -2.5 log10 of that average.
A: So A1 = 0.04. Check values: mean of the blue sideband 2.08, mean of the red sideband 2.15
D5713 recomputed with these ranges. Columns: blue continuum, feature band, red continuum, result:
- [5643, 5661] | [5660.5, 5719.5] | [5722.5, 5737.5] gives 0.03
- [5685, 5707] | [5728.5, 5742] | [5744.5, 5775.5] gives -0.02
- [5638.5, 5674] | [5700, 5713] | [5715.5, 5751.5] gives 0.08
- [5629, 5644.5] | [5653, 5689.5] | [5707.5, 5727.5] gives 0.00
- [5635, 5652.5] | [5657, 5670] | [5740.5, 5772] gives 0.03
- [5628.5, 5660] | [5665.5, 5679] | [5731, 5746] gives -0.02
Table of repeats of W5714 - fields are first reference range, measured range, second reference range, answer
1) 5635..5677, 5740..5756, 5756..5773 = 0.2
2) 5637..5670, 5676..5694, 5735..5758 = 0.2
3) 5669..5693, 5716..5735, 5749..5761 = -0.2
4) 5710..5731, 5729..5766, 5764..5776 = -0.1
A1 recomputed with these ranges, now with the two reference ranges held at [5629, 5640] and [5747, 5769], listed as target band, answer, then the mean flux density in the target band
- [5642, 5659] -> 0.02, 2.08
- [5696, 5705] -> 0.05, 2.04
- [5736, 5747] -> 0.01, 2.16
